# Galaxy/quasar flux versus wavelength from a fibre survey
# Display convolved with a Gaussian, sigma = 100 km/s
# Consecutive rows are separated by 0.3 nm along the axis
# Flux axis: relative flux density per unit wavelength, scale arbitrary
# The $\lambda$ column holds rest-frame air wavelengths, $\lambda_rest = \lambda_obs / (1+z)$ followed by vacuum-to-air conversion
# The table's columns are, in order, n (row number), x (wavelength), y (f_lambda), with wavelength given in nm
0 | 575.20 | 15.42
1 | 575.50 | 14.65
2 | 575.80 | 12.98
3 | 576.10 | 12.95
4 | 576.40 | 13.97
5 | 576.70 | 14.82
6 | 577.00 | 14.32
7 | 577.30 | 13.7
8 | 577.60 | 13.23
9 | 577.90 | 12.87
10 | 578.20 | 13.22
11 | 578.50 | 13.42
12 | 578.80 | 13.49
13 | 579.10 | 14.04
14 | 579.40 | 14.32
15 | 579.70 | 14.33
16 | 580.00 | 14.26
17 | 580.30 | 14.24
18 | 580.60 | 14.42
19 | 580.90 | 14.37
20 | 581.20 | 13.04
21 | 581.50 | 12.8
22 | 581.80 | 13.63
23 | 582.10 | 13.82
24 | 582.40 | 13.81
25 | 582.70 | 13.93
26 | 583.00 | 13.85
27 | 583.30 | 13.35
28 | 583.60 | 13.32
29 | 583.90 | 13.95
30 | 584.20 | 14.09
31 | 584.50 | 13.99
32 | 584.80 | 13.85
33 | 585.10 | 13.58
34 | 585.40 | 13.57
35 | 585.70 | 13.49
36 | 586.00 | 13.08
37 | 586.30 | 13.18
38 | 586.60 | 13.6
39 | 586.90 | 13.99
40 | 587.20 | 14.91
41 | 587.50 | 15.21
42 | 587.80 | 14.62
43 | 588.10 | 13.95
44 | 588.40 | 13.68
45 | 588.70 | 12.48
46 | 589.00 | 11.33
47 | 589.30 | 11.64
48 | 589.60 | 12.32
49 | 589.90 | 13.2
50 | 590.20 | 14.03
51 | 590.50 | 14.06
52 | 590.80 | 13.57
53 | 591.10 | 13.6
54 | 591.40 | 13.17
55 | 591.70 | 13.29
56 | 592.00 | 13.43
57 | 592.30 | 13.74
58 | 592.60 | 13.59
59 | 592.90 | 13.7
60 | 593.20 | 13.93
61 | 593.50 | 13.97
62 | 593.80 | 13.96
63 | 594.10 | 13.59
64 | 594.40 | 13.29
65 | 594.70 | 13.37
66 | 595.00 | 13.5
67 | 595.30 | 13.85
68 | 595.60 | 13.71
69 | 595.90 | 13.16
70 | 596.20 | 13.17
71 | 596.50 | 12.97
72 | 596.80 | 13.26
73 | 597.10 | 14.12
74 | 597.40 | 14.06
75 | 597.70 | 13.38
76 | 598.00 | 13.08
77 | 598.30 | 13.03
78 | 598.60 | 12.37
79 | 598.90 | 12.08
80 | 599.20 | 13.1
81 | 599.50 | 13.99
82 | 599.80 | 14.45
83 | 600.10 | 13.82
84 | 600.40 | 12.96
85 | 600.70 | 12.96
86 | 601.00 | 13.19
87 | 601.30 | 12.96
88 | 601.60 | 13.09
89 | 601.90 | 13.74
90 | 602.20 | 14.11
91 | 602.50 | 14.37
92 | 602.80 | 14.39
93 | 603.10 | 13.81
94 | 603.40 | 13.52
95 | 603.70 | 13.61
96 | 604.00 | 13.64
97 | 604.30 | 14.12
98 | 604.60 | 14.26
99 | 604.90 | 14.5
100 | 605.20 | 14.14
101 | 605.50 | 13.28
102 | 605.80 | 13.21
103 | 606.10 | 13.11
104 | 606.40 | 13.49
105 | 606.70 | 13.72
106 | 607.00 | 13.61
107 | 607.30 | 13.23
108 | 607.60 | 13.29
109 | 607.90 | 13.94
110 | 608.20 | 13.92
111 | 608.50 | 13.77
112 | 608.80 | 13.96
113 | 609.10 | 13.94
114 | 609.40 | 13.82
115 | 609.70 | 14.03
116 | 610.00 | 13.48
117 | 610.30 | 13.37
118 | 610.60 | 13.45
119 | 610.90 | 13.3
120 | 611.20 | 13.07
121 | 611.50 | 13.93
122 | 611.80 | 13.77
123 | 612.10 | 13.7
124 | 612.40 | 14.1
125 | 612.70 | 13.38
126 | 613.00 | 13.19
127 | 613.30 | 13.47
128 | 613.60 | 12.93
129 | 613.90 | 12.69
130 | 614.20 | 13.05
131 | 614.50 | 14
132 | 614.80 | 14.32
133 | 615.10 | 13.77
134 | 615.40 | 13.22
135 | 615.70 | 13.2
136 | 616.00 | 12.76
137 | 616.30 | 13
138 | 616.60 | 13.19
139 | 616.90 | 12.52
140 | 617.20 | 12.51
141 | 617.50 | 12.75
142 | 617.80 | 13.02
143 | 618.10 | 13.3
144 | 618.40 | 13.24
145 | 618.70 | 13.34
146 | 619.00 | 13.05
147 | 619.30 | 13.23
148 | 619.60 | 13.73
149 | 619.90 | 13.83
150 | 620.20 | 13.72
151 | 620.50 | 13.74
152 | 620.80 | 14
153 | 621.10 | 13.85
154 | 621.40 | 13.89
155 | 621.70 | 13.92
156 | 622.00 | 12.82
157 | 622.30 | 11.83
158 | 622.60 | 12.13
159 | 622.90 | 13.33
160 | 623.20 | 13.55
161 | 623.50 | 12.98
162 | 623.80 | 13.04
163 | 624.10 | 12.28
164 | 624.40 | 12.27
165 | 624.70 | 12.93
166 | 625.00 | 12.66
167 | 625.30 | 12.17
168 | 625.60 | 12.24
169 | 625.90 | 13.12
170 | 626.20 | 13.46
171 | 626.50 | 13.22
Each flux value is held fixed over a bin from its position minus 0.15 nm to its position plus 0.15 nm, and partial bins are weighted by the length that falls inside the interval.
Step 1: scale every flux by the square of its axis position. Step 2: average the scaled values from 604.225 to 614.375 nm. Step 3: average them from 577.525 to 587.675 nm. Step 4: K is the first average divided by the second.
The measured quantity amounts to 1.08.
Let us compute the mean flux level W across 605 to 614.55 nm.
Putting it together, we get 13.5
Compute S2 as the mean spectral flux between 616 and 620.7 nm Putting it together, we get 13.2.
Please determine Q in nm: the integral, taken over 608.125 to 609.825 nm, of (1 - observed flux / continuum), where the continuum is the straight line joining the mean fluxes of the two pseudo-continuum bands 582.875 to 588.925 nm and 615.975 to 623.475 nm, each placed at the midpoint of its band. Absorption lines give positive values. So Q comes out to -0.07 nm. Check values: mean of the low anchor 13.8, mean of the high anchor 13.2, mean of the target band 13.9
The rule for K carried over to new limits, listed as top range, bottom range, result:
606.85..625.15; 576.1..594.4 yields 1.08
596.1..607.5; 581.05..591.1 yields 1.05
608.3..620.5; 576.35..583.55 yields 1.09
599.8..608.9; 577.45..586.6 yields 1.08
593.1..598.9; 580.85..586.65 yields 1.03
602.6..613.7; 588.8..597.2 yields 1.08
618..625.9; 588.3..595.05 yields 1.09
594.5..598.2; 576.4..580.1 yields 1.03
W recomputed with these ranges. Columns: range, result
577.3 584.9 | 13.7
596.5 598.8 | 13.3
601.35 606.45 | 13.8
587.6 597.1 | 13.4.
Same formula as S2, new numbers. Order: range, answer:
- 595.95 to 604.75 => 13.5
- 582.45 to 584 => 13.7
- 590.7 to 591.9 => 13.4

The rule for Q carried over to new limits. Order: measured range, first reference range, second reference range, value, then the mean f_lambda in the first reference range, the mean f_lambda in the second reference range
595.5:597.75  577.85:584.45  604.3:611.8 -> 0.039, 13.8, 13.7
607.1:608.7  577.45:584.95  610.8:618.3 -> -0.031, 13.7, 13.3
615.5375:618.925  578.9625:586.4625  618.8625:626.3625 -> 0.055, 13.8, 13.1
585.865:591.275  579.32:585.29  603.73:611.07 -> 0.131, 13.8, 13.7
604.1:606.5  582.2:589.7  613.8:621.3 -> -0.062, 13.6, 13.3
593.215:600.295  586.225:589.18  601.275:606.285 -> 0.146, 13.7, 13.8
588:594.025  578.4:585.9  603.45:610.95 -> 0.188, 13.8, 13.7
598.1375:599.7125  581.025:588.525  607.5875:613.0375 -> 0.085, 13.8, 13.7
